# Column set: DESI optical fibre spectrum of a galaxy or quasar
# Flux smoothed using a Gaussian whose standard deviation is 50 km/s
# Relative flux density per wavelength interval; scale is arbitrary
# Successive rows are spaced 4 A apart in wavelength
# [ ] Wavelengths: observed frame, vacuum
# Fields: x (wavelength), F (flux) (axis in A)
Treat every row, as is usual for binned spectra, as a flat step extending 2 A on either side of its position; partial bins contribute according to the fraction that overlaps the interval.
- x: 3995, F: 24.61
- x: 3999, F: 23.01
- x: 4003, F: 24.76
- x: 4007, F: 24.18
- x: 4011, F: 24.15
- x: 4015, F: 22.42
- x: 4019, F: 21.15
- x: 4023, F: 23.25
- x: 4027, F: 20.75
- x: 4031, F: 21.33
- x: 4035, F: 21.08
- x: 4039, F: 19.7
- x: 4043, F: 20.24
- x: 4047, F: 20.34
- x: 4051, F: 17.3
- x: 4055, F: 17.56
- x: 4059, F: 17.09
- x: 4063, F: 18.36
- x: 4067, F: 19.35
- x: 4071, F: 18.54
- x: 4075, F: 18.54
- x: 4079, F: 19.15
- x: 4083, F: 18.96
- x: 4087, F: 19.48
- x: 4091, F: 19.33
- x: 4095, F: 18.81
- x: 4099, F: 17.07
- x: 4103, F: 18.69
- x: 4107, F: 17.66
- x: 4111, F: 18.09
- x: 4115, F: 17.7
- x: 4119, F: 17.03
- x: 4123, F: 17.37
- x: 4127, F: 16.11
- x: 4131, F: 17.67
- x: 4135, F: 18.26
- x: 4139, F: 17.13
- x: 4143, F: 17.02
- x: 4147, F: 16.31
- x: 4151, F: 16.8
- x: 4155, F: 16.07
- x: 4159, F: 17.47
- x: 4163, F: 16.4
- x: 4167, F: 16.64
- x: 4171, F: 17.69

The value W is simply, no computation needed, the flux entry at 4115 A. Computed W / 17.7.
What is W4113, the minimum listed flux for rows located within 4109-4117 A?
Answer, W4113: 17.7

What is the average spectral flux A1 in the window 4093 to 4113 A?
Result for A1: 18.1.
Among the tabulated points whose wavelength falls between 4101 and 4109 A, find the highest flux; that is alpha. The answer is 18.69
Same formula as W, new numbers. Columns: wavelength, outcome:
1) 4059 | 17.09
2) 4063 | 18.36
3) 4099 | 17.07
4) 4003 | 24.76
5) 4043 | 20.24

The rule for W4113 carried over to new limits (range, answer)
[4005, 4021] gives 21.15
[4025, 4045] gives 19.7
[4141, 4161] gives 16.07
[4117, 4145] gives 16.11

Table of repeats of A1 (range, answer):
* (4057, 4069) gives 18.3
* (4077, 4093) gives 19.2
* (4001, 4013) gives 24.4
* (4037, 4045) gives 20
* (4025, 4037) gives 21.1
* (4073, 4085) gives 18.9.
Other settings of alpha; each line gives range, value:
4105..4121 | 18.09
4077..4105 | 19.48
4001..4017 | 24.76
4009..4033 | 24.15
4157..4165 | 17.47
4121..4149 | 18.26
